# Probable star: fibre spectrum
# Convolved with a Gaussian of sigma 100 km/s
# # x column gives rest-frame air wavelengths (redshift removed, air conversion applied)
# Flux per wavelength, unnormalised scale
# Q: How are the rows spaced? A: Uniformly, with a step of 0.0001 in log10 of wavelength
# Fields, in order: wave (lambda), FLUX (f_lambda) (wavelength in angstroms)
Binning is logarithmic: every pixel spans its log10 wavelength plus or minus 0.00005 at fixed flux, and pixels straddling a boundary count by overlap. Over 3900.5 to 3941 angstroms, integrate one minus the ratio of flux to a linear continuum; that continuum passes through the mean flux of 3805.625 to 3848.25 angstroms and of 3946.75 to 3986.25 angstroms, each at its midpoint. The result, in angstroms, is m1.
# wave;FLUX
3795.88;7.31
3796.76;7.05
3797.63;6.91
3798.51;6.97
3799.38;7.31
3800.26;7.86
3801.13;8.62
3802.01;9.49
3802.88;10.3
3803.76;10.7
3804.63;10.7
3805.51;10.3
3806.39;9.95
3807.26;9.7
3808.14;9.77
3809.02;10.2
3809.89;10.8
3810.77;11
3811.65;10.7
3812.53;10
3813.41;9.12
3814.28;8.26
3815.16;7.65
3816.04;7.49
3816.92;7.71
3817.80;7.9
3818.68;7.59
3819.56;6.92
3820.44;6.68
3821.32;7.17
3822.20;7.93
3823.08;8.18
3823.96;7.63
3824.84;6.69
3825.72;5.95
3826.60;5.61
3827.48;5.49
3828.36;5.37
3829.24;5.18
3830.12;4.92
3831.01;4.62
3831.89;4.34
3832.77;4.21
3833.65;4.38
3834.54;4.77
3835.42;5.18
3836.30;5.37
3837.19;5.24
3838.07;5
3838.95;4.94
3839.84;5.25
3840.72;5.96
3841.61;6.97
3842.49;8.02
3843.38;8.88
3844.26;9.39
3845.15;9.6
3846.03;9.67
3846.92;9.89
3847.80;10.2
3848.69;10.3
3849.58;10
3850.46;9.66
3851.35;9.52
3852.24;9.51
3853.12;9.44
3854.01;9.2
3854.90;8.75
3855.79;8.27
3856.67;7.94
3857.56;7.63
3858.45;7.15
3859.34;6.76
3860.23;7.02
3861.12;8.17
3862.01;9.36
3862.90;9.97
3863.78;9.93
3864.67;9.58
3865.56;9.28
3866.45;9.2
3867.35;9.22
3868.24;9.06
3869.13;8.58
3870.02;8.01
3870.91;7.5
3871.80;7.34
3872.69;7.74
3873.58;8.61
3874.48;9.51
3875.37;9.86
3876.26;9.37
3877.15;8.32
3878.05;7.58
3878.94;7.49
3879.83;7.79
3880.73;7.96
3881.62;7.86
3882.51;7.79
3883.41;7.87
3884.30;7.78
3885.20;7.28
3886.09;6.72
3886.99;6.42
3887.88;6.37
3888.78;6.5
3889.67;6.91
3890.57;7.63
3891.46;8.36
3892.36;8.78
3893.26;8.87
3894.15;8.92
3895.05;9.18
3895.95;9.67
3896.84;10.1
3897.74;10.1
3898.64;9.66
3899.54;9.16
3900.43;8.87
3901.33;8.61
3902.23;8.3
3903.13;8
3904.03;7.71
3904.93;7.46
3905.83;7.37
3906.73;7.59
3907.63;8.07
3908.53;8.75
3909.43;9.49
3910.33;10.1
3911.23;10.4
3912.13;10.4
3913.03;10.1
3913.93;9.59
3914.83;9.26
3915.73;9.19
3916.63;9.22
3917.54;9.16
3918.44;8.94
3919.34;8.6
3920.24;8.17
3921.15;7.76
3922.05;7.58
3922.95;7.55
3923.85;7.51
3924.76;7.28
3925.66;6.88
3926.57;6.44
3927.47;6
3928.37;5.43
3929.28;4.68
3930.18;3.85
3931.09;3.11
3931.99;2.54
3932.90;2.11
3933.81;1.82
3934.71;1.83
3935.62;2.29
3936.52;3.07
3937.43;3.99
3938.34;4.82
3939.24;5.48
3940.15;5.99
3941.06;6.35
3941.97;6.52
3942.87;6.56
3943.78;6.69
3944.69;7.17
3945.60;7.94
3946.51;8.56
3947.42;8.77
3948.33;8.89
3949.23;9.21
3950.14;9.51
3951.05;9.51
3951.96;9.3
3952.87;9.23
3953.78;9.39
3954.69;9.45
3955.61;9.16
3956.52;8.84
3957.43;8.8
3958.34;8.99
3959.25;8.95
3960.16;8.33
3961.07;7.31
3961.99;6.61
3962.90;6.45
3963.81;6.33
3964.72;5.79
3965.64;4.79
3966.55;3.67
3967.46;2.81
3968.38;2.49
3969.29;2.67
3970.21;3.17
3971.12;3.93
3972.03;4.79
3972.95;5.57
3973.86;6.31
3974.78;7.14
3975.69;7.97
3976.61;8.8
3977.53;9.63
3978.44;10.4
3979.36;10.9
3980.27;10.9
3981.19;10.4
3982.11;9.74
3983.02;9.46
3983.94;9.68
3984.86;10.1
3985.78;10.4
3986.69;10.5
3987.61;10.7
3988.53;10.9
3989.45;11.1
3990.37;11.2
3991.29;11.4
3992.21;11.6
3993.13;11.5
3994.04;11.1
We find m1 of 4.0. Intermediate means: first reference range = 7.38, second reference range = 7.79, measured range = 6.88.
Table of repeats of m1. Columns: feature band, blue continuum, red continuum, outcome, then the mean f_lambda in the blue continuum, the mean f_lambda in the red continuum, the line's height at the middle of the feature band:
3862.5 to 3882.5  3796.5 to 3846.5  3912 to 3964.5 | -3.42 angstroms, 7.53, 7.1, 7.35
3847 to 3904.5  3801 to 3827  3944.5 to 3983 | -1.83 angstroms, 8.69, 7.61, 8.25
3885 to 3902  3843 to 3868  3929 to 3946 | -3.46 angstroms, 9.05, 4.56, 6.97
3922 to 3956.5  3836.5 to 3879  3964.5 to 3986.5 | 5.25 angstroms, 8.4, 7.21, 7.58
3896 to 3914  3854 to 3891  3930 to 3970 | -4.07 angstroms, 8.11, 6.27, 7.34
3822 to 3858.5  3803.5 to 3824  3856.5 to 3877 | 6.42 angstroms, 8.93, 8.56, 8.74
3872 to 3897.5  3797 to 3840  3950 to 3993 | -1.16 angstroms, 7.44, 8.21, 7.77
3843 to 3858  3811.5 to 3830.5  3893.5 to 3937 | -4.08 angstroms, 7.23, 7.46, 7.3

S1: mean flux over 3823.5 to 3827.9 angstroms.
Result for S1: 6.29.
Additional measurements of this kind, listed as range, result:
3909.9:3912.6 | 10.3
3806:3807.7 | 9.85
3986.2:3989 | 10.7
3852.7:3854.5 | 9.28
